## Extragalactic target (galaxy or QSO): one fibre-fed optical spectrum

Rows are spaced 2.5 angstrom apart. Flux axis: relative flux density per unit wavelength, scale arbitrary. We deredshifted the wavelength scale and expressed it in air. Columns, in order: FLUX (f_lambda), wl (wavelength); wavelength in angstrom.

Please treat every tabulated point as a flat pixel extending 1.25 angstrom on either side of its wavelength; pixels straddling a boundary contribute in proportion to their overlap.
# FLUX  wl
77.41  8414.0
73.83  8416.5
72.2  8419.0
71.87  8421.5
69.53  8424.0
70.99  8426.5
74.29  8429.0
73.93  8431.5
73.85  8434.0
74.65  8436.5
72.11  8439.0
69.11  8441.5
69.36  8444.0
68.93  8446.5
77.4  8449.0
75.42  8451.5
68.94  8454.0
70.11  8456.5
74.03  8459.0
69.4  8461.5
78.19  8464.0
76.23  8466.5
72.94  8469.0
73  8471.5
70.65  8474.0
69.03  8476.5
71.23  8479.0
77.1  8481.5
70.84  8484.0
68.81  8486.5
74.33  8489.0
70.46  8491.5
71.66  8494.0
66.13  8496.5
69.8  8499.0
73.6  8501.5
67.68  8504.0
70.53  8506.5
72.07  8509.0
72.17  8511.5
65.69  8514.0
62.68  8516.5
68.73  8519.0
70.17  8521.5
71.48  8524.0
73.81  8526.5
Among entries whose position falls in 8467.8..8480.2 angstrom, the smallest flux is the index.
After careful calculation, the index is 69.03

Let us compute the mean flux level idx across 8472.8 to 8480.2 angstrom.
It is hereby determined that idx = 70.3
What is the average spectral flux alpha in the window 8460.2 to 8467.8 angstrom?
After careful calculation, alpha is 74.6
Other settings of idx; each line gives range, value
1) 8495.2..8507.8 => 69.6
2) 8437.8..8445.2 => 70.2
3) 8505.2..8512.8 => 71.5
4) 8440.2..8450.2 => 71.2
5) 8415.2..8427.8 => 71.7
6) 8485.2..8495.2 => 71.3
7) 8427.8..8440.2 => 73.8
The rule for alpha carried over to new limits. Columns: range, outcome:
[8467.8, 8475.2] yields 72.2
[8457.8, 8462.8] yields 71.8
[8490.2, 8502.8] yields 70.3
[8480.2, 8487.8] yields 72.3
